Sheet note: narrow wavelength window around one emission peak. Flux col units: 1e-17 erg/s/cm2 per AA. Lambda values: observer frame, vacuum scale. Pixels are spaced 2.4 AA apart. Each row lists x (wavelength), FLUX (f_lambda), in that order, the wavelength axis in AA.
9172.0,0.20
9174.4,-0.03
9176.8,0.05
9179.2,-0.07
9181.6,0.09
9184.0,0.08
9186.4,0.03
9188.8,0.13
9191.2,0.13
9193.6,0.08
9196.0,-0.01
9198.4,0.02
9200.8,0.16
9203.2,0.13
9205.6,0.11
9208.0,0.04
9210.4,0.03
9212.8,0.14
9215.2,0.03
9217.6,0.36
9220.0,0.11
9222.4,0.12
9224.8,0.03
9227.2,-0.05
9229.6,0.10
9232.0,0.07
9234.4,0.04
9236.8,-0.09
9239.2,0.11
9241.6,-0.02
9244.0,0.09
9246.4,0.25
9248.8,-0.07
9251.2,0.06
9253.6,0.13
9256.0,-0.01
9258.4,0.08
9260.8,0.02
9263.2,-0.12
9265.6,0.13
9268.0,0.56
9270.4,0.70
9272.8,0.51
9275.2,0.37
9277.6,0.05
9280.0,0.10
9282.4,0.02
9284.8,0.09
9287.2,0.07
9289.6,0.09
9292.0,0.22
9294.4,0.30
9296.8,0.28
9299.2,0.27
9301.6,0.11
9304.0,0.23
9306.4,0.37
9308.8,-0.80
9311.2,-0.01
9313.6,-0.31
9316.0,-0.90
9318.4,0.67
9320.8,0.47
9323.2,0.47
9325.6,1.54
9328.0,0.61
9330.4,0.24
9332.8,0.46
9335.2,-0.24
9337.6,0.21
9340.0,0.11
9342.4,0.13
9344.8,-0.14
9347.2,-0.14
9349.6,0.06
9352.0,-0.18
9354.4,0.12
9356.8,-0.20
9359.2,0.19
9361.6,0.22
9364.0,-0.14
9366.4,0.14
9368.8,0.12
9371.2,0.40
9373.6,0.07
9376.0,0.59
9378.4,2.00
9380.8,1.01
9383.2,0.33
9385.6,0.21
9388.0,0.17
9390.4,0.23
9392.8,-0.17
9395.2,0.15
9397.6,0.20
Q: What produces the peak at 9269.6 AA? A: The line Hbeta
